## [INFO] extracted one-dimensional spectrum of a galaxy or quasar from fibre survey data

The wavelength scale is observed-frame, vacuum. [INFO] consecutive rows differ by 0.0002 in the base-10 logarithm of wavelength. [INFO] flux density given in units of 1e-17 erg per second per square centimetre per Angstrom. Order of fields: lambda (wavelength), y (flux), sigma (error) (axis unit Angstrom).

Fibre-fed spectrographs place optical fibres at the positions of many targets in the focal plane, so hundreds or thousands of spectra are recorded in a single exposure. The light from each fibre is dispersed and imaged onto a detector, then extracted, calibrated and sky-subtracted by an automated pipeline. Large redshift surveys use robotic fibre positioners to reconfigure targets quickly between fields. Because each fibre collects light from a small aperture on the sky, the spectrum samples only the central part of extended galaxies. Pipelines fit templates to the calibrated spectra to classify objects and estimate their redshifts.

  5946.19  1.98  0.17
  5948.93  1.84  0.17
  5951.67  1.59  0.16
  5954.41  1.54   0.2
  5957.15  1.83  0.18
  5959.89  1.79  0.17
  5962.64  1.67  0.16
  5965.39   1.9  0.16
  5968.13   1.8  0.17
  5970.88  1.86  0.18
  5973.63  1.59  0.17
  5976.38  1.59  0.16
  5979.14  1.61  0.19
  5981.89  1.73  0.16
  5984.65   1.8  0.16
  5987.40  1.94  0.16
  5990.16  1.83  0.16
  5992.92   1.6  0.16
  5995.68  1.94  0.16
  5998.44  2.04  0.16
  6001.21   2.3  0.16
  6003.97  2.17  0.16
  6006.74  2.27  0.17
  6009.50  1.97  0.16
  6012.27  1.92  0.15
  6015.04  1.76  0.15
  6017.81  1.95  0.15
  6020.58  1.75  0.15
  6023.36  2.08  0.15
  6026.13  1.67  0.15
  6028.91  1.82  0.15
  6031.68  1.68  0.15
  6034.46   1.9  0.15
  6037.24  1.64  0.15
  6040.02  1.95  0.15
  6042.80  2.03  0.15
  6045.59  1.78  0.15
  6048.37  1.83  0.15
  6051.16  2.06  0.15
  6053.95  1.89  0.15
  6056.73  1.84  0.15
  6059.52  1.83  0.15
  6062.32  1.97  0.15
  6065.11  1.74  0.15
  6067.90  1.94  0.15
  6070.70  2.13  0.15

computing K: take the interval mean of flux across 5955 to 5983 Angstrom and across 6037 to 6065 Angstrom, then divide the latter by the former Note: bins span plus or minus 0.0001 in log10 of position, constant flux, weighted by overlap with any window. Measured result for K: 1.09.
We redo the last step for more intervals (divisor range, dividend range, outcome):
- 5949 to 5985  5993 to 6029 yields 1.14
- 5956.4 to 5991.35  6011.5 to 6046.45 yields 1.04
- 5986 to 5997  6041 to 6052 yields 1.05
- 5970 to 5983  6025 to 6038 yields 1.05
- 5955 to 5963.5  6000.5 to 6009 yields 1.27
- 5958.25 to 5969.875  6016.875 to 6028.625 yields 1.03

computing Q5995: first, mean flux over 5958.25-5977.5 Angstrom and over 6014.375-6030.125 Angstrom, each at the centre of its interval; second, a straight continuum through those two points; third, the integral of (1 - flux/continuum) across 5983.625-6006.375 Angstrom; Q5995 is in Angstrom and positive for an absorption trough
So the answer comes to -2.2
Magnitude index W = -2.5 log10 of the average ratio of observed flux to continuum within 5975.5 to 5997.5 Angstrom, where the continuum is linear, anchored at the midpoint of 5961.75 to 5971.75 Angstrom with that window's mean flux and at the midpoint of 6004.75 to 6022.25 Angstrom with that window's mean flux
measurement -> 0.063 mag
